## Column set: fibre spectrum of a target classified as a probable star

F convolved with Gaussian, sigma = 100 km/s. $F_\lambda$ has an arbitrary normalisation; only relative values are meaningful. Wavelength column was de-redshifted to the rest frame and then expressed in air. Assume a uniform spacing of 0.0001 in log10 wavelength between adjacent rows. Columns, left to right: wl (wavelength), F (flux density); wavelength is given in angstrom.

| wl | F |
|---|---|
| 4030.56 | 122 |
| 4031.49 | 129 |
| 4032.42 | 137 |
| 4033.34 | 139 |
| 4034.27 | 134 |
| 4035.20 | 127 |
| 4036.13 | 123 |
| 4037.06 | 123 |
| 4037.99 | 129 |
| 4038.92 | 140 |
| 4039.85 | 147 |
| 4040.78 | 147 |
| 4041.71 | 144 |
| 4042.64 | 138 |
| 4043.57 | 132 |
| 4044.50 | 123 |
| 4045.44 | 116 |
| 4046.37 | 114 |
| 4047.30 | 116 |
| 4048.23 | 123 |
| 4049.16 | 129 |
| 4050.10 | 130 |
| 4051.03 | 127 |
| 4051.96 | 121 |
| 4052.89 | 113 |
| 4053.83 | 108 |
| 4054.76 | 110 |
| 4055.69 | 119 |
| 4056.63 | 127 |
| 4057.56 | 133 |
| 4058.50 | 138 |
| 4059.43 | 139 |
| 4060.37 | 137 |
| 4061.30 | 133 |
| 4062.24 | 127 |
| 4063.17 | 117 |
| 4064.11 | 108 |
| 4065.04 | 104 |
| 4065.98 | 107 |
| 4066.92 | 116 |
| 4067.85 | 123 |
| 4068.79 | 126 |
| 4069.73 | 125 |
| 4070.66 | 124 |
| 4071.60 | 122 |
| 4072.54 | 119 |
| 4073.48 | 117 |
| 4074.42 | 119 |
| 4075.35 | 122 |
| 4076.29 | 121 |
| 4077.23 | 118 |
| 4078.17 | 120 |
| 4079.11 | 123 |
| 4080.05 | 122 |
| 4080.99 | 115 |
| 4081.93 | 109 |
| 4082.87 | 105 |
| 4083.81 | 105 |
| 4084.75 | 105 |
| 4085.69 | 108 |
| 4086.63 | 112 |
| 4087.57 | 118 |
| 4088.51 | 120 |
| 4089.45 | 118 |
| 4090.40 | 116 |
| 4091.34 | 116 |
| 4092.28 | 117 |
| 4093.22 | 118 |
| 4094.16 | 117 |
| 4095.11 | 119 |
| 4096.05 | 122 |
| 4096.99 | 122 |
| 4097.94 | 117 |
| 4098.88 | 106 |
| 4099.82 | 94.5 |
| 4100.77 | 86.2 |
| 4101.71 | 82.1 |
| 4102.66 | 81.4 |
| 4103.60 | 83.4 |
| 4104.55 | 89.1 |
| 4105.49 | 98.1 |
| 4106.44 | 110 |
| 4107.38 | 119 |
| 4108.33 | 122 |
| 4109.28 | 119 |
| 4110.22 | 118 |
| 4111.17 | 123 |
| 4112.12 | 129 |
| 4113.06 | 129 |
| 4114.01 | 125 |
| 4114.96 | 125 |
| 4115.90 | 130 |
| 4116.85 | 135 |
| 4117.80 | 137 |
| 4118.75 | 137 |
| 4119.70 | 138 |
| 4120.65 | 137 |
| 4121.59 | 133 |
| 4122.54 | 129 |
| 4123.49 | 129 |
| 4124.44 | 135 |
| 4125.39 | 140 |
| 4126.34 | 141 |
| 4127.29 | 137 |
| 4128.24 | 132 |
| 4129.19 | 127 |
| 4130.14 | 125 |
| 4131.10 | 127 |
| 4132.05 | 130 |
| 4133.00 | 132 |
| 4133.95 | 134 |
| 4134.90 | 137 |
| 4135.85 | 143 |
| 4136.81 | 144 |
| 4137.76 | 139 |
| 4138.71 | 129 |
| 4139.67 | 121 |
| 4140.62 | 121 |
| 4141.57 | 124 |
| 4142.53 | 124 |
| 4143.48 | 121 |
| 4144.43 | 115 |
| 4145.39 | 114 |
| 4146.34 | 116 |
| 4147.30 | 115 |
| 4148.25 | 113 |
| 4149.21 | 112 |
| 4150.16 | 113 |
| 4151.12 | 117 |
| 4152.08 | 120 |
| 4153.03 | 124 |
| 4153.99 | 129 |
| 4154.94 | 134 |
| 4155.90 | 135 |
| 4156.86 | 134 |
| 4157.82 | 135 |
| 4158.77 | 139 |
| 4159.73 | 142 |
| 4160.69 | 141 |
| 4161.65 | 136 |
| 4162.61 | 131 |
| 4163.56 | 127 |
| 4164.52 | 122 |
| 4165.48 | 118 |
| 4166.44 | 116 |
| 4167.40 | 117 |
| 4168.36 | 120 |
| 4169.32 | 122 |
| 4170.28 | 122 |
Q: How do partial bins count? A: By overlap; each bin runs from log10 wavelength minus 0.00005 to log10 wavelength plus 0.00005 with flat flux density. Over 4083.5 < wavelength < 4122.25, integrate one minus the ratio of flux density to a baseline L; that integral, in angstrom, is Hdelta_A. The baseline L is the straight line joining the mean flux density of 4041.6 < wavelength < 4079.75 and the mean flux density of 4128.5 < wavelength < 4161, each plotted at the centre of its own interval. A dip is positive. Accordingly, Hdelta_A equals 2.9 angstrom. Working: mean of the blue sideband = 122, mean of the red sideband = 127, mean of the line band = 116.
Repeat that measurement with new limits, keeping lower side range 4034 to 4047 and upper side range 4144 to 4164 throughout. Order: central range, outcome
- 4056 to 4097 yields 3.2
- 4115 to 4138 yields -1.3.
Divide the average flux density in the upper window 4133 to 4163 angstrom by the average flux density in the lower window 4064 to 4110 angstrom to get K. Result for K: 1.1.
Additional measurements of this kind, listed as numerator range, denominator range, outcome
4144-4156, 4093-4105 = 1.16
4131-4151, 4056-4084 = 1.03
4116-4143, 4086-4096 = 1.13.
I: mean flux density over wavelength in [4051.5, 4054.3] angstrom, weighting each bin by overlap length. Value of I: 114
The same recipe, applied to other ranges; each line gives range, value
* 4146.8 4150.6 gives 113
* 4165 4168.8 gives 118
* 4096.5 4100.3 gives 110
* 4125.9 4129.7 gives 134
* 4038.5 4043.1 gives 143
